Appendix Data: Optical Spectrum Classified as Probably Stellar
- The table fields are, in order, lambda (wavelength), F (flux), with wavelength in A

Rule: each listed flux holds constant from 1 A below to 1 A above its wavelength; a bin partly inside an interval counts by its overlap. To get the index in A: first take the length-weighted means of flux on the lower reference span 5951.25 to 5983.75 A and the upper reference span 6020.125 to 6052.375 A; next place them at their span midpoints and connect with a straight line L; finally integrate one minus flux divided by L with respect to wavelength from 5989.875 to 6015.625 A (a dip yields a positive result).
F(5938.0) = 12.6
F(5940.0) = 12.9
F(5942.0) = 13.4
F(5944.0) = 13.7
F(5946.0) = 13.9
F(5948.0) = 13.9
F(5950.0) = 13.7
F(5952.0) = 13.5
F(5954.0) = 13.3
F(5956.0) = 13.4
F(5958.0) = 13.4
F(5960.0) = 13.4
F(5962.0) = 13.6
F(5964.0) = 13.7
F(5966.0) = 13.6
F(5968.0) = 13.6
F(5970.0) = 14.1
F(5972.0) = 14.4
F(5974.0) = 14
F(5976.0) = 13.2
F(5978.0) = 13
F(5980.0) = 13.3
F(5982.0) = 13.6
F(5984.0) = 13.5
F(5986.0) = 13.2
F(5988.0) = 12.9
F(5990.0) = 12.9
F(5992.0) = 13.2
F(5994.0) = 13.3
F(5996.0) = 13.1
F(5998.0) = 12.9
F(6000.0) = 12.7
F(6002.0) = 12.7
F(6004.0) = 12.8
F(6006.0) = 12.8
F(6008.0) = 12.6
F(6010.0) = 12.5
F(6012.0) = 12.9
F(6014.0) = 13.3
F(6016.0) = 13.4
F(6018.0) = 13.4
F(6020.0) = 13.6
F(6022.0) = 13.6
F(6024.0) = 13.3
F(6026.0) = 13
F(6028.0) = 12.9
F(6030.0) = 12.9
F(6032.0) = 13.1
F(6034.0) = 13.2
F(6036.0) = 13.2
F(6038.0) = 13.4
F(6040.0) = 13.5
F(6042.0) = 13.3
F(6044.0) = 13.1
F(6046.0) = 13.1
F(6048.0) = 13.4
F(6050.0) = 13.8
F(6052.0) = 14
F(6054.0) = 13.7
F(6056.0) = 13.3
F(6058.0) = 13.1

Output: 0.99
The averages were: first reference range 13.6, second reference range 13.3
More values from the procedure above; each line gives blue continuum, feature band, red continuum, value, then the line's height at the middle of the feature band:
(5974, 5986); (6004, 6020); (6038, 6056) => 0.48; 13.4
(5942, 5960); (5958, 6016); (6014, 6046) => 0.80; 13.4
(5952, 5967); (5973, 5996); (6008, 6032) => 0.12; 13.3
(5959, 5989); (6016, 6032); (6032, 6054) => 0.23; 13.4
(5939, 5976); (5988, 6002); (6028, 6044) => 0.46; 13.4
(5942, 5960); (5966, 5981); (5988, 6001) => -0.42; 13.3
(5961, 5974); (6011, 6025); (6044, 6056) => 0.30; 13.7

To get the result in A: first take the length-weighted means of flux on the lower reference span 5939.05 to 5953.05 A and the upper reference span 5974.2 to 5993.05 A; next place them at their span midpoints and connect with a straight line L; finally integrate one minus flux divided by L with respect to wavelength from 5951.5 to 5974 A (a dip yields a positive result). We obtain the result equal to -0.39 A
